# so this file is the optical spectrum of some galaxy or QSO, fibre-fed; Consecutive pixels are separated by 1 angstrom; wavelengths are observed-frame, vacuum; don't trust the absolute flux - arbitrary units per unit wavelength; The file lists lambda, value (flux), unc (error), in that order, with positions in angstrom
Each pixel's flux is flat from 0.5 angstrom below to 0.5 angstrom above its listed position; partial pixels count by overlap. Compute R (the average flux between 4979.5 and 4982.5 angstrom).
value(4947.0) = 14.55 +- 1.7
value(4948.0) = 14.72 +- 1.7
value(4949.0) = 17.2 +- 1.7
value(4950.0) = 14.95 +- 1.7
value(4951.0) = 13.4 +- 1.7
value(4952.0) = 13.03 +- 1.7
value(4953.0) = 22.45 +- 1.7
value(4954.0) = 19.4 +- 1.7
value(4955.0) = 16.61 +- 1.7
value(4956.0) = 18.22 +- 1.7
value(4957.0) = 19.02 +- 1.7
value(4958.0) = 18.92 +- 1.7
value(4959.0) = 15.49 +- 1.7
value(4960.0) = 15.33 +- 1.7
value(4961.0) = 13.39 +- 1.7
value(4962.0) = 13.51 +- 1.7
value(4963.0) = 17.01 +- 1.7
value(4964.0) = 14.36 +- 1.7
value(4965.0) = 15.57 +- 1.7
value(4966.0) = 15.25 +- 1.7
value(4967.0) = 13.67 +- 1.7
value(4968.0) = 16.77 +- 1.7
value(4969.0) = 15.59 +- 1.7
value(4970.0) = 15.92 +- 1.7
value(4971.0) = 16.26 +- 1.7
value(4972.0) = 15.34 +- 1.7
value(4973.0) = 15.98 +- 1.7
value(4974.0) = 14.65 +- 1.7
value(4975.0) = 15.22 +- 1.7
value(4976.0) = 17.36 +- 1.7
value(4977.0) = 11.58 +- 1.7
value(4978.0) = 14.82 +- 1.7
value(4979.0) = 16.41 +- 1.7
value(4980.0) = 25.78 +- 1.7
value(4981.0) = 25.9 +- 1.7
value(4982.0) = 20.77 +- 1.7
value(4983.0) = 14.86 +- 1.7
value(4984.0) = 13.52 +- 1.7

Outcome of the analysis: 24.2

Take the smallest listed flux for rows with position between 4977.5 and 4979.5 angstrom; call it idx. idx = 14.82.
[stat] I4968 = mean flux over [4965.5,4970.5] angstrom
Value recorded 15.4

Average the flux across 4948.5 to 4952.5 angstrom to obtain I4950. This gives 14.6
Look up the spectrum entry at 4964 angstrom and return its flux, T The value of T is 14.36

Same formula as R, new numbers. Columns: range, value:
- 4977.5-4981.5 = 20.7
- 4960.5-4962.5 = 13.4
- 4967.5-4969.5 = 16.2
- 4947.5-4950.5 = 15.6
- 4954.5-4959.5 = 17.7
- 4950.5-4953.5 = 16.3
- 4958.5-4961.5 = 14.7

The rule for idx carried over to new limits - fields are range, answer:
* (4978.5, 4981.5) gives 16.41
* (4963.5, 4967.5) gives 13.67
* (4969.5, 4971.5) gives 15.92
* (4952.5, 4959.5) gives 15.49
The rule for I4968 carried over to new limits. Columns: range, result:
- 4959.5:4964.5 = 14.7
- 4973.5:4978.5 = 14.7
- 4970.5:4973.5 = 15.9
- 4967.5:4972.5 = 16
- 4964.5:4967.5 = 14.8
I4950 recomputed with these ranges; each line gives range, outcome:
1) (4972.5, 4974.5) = 15.3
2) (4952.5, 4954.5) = 20.9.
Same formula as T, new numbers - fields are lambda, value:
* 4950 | 14.95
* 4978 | 14.82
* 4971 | 16.26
